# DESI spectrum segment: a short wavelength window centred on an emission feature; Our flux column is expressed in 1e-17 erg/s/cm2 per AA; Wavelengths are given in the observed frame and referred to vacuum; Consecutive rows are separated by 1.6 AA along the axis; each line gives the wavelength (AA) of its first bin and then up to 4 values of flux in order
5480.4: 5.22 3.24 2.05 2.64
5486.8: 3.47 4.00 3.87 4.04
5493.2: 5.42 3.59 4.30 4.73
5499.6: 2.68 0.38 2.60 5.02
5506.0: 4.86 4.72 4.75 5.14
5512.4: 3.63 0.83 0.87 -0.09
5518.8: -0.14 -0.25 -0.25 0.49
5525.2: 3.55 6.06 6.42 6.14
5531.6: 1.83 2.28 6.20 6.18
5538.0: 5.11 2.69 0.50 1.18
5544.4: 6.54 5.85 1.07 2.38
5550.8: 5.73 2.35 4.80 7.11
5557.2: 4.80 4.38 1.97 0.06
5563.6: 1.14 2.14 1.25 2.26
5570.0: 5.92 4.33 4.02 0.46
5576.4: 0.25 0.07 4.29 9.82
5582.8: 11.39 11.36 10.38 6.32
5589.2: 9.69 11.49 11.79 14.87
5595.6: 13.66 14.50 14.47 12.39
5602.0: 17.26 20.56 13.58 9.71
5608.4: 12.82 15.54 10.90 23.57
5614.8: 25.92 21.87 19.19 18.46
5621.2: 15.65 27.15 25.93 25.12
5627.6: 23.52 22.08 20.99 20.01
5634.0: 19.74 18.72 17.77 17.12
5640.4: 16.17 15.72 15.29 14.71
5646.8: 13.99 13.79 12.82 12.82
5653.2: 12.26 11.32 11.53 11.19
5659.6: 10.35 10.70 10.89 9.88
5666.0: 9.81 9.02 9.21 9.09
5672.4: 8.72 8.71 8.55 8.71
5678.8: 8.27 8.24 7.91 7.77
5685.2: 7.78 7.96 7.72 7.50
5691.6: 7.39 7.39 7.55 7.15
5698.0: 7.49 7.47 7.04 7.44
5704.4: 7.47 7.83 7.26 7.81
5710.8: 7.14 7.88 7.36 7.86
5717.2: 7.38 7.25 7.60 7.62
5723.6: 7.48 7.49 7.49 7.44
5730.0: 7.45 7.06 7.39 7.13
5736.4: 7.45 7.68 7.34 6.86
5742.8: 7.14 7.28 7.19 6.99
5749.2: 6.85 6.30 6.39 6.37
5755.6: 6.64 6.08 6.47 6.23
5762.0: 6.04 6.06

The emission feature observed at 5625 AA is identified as Ly-alpha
